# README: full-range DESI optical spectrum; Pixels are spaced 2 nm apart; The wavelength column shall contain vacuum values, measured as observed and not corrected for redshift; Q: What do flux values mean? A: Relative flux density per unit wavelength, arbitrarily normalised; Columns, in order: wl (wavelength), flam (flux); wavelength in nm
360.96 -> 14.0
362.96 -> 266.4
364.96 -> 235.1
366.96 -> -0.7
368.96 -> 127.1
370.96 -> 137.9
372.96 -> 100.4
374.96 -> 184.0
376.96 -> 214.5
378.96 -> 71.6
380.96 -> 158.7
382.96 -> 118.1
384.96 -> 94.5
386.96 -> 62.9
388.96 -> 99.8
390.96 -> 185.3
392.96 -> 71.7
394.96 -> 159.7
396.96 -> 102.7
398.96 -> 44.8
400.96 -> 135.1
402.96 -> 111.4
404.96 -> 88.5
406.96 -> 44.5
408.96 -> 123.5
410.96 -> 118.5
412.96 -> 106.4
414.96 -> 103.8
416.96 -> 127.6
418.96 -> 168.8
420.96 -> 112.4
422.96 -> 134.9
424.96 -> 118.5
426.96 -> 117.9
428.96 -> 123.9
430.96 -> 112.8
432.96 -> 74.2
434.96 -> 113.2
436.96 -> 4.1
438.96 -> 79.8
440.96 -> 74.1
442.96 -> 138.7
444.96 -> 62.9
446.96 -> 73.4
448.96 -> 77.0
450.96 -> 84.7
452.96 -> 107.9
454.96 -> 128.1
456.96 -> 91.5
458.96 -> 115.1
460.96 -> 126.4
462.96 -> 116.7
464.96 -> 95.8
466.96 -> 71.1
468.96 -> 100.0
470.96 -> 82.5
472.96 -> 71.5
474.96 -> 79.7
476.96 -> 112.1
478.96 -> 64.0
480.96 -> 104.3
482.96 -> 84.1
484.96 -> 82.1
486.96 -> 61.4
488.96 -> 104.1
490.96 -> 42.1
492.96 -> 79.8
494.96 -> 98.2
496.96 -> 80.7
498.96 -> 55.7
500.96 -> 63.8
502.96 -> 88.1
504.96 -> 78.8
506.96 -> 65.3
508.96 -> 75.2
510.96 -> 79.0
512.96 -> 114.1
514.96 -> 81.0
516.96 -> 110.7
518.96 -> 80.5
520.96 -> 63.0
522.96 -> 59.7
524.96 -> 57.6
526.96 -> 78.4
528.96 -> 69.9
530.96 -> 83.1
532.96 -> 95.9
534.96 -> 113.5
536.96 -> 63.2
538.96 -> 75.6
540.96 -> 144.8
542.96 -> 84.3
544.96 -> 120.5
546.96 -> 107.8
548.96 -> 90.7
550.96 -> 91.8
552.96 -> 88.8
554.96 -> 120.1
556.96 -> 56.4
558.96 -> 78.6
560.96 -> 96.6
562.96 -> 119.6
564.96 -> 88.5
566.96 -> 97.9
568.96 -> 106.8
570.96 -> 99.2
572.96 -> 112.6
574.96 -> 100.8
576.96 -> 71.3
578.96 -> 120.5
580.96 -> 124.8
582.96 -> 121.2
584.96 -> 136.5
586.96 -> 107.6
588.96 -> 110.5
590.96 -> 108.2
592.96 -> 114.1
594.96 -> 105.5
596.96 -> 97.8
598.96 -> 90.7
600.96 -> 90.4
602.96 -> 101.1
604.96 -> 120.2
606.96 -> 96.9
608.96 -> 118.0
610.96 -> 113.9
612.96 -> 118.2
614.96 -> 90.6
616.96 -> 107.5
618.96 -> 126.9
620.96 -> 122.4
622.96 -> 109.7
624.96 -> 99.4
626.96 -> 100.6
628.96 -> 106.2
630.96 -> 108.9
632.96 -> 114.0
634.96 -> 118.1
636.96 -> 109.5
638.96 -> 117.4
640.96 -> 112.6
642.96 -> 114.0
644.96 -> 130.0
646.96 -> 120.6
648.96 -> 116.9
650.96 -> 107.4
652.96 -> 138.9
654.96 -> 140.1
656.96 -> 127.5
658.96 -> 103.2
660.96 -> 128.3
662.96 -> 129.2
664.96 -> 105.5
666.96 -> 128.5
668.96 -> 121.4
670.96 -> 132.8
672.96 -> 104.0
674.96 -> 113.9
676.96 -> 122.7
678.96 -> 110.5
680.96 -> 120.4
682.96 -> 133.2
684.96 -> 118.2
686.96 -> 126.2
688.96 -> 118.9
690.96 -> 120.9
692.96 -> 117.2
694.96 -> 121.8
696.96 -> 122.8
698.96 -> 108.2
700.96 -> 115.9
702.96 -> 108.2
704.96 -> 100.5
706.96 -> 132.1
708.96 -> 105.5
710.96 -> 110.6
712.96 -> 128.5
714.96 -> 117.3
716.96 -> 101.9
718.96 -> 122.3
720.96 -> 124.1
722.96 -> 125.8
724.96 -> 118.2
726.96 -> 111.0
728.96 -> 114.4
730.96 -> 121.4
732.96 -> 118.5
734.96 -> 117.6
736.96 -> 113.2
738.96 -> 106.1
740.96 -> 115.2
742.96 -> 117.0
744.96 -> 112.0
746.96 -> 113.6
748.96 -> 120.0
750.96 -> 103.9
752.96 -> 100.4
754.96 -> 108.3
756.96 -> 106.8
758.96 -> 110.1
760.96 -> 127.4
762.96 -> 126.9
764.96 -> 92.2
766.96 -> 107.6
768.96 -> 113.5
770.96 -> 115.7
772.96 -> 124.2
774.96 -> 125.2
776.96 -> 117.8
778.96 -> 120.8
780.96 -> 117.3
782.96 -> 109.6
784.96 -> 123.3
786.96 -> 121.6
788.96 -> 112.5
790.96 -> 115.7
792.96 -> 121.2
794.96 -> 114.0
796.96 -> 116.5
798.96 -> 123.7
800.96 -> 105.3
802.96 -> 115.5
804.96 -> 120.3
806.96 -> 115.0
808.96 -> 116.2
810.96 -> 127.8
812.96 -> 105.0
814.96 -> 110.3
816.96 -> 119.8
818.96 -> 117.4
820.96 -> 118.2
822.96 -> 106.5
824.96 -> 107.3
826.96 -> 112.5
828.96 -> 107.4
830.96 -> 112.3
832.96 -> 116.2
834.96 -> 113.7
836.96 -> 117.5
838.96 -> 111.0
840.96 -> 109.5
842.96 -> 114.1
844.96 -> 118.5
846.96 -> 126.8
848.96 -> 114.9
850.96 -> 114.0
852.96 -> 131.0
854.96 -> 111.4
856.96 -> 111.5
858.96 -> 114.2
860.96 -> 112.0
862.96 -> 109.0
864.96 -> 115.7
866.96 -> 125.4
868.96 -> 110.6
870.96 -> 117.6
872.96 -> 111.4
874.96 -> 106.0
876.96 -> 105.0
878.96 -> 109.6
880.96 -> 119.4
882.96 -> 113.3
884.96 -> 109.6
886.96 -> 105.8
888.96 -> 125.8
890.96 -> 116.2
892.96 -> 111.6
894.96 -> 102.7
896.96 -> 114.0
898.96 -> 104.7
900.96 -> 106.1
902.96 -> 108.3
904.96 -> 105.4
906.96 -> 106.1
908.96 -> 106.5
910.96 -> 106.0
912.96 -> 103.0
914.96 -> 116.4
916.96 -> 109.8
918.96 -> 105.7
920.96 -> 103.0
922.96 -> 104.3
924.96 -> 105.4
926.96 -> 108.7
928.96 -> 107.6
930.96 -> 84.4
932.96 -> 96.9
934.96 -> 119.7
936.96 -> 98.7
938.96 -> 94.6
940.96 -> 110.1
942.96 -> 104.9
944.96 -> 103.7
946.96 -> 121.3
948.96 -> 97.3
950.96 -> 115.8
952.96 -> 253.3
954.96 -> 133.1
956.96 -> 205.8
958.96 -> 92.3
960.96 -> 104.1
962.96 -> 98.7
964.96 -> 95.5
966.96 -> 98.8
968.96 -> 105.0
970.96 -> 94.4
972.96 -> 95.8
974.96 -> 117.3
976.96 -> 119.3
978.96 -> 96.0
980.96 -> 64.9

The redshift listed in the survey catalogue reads 0.453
